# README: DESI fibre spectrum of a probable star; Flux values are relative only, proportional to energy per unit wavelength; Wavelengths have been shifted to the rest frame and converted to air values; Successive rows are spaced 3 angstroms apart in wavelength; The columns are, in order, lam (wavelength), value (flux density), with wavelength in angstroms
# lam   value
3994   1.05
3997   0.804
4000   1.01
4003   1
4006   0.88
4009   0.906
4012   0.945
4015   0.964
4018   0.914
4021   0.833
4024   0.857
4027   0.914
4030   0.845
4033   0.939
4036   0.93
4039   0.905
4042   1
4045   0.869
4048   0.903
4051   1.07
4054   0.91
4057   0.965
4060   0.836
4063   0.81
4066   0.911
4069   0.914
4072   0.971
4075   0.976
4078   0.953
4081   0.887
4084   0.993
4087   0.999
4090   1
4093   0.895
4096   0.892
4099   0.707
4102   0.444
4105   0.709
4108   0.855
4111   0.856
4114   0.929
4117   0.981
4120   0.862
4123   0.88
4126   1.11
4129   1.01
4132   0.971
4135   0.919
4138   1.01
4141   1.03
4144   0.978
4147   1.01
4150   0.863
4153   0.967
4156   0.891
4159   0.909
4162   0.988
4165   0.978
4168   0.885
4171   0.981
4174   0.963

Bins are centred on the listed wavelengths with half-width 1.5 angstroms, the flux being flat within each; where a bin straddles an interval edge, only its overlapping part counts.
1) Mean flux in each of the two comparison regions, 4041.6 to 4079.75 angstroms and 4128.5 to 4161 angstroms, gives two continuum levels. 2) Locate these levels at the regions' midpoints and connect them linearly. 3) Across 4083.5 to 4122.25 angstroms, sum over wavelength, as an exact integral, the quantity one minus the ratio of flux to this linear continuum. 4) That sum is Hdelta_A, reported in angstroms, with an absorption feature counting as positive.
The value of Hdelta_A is 3.7 angstroms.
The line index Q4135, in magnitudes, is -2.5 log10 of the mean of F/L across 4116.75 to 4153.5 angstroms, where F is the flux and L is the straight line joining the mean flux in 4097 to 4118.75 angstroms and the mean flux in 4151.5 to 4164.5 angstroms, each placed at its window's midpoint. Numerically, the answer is -0.116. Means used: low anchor 0.786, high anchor 0.942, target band 0.968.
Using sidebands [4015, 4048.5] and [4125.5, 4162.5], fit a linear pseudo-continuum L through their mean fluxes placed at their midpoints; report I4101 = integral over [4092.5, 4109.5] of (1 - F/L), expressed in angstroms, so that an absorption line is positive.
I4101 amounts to 3.64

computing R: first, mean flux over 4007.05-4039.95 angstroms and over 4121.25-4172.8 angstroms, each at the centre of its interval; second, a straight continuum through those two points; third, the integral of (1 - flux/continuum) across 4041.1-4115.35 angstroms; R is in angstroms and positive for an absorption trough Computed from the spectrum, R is 3.2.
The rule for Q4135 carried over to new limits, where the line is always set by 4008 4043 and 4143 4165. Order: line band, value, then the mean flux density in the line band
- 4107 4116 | 0.06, 0.887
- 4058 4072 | 0.05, 0.882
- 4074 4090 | -0.04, 0.965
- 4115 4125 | 0.02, 0.919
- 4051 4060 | -0.03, 0.943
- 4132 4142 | -0.05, 0.982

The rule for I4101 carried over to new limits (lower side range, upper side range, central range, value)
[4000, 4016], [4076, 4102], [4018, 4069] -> 0.77 angstroms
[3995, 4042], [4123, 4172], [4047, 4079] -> 0.10 angstroms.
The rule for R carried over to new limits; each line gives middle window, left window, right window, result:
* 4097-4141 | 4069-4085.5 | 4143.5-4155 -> 3.27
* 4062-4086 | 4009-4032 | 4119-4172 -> -0.18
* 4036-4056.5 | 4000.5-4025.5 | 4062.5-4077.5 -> -0.47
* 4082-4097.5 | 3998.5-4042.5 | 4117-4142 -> 0.01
